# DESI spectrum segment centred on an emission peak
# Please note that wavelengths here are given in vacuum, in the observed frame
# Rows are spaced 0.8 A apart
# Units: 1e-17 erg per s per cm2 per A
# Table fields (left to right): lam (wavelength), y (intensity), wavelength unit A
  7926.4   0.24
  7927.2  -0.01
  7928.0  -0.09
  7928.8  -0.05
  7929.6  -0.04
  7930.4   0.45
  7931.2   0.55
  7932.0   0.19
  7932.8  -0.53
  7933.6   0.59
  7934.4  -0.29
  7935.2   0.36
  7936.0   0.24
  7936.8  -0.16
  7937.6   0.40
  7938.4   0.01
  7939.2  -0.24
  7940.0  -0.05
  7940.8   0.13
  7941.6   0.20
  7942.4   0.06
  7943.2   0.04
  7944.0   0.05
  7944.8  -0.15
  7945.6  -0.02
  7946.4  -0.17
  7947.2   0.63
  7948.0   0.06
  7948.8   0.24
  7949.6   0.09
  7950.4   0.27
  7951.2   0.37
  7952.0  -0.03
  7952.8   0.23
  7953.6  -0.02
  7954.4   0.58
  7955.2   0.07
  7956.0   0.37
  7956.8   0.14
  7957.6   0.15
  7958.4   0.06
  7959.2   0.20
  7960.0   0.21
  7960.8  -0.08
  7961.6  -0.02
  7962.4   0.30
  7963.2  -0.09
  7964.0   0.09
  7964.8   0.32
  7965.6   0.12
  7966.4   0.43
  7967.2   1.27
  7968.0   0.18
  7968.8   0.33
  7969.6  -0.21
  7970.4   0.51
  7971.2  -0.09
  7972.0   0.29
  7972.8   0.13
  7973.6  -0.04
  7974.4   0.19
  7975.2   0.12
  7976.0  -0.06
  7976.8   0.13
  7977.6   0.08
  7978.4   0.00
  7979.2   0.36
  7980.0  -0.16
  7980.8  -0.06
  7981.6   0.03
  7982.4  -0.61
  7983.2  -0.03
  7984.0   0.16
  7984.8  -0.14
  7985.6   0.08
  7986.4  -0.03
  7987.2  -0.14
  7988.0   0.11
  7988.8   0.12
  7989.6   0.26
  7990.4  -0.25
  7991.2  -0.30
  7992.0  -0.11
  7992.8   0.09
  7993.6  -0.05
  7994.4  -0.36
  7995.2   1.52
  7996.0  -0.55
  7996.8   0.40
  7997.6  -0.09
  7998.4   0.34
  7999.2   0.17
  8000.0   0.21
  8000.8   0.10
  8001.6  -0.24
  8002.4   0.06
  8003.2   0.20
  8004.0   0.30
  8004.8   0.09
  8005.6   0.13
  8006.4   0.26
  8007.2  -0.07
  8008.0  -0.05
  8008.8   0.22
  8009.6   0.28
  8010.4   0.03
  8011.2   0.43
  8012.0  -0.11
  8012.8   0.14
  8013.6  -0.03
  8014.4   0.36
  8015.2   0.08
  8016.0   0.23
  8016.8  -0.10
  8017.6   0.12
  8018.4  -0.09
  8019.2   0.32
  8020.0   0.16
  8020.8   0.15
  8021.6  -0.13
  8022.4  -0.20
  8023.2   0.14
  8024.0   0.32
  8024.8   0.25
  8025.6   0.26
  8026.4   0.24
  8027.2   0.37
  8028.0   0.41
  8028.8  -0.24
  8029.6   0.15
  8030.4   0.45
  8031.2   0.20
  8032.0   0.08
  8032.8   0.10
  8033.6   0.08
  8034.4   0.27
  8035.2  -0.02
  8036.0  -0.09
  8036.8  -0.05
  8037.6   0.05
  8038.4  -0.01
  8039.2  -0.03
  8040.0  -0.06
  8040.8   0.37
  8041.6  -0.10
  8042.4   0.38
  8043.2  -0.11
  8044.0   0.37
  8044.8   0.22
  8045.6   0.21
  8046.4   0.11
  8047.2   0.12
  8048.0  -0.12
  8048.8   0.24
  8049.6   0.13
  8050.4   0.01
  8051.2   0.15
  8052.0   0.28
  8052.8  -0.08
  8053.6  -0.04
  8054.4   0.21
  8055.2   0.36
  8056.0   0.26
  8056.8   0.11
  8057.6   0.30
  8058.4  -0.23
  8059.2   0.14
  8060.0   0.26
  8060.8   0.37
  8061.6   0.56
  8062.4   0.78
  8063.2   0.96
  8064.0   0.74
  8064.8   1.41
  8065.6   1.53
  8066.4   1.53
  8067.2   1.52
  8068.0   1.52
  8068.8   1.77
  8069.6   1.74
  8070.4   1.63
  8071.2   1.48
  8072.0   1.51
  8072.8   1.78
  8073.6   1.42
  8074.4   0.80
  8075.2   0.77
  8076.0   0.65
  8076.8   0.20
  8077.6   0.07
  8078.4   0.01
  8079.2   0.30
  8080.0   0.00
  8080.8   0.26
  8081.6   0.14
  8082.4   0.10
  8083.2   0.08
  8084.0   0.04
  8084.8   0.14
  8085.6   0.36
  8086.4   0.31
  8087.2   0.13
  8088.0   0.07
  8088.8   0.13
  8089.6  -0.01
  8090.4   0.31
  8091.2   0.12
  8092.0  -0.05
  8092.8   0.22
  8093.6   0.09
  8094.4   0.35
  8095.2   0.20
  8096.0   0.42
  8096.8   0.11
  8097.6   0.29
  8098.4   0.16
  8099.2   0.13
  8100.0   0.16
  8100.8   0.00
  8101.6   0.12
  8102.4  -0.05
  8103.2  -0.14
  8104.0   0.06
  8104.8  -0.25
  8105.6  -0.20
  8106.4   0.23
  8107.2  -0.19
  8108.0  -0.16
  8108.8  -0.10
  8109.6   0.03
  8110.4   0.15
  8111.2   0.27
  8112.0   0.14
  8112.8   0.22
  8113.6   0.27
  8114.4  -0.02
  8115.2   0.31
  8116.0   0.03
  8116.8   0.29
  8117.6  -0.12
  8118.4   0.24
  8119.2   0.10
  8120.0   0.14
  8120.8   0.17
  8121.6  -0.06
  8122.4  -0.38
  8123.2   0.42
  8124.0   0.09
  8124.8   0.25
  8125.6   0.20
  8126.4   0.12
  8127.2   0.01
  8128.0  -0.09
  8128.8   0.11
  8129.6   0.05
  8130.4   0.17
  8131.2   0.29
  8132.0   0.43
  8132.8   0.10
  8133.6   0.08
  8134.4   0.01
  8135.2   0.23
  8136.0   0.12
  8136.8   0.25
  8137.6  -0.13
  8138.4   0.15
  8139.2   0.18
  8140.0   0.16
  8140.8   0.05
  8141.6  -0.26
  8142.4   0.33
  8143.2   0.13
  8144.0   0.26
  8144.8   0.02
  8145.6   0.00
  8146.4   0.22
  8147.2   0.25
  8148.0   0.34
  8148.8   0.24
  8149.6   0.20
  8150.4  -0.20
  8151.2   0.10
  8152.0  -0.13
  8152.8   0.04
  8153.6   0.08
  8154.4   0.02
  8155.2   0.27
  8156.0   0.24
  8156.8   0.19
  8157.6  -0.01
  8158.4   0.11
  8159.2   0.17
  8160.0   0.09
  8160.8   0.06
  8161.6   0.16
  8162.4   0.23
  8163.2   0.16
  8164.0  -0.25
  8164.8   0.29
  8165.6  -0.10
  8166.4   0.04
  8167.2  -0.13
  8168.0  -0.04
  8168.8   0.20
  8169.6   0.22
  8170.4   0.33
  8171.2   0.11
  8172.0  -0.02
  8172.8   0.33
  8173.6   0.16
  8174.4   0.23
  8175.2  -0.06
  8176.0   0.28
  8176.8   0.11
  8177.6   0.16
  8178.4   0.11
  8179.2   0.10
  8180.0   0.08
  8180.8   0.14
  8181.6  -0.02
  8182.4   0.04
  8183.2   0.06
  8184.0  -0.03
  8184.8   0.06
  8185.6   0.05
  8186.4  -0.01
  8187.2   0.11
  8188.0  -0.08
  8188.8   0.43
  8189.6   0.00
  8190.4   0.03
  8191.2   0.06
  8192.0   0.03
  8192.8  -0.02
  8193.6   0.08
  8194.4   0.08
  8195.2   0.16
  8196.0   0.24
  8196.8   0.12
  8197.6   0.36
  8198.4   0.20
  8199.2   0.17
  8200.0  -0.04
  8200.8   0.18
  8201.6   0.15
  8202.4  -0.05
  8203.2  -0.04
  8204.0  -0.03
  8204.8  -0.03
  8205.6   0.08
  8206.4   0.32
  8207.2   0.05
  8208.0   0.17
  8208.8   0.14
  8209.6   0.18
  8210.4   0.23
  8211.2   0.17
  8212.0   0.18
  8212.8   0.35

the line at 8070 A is [O II] 3727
